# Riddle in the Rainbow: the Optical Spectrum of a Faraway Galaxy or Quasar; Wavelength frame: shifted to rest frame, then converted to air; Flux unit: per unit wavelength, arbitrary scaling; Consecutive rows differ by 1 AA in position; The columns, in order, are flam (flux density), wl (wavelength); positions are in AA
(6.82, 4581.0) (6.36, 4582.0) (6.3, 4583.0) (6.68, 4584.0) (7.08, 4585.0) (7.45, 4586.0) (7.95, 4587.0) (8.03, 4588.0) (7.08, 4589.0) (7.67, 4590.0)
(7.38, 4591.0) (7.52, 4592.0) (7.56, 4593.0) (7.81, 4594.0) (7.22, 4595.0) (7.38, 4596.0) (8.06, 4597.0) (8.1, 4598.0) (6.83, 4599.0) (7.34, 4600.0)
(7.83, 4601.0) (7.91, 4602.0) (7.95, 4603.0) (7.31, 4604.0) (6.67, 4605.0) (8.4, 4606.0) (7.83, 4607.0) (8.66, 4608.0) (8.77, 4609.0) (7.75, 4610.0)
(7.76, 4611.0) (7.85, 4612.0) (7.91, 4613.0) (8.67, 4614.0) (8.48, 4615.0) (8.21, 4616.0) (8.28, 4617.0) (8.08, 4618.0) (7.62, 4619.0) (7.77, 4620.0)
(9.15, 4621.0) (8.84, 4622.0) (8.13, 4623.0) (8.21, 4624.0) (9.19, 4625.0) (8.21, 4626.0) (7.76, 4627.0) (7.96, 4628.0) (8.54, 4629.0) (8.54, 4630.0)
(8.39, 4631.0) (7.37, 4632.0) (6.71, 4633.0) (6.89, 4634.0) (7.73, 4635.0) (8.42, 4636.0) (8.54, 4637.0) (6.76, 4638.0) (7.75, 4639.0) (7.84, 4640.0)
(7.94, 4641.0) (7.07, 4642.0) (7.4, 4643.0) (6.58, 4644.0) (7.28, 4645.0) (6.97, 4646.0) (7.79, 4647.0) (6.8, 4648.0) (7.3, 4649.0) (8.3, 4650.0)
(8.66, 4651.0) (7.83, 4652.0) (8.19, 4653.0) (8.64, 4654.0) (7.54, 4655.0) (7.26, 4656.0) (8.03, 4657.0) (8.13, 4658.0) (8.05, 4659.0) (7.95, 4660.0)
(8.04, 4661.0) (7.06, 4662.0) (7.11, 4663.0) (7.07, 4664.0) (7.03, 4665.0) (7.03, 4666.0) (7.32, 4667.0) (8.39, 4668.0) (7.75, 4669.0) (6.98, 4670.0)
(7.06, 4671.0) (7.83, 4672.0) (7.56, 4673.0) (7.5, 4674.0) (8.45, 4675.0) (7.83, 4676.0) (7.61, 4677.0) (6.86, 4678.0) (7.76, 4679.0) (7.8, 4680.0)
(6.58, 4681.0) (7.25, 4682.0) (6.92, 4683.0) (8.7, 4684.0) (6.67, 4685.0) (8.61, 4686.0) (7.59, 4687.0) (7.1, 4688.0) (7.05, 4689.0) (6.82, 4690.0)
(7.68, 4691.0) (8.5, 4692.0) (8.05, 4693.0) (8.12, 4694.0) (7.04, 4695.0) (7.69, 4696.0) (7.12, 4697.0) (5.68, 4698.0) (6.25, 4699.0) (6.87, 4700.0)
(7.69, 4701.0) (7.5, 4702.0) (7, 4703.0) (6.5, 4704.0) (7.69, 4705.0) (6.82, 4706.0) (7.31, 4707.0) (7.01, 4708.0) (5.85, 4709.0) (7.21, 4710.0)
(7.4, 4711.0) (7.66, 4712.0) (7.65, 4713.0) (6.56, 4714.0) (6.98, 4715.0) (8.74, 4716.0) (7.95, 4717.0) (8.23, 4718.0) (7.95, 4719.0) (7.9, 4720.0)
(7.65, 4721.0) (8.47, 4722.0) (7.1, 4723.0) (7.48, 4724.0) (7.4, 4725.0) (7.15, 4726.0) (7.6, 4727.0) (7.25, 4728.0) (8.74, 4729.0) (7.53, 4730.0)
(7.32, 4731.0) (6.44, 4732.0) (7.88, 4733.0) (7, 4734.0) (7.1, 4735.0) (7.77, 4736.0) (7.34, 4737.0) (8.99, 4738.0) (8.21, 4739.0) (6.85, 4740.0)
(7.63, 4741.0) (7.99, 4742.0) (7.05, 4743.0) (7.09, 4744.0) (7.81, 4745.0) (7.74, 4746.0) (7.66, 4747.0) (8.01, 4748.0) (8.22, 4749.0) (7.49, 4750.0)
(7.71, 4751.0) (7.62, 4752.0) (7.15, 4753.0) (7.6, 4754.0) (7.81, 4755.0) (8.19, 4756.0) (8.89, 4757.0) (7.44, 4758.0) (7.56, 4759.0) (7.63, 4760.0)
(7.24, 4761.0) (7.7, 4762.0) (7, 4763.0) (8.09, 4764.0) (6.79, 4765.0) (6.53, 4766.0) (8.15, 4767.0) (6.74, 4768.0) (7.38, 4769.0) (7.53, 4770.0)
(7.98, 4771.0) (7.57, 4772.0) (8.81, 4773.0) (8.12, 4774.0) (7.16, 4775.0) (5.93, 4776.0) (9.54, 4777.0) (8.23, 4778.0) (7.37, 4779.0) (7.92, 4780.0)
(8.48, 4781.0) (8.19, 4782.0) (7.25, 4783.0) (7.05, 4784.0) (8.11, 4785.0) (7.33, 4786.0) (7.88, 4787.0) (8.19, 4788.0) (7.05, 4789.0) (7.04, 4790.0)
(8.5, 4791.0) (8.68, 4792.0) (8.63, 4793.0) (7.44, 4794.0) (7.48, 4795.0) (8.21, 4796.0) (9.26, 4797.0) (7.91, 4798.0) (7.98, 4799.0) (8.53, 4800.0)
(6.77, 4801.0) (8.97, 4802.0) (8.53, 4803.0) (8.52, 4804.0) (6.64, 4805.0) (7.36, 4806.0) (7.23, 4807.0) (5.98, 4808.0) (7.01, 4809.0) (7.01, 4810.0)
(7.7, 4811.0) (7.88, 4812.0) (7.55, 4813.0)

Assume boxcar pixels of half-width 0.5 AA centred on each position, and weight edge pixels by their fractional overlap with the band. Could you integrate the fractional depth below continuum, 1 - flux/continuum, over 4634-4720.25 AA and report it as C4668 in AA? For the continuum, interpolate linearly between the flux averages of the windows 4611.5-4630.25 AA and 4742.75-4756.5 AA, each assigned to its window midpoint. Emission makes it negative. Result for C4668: 5.6 AA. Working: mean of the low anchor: 8.28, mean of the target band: 7.49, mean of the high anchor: 7.66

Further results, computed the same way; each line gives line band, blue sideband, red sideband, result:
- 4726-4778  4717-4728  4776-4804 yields 1.32 AA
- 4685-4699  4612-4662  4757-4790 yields 0.72 AA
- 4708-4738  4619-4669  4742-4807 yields 0.99 AA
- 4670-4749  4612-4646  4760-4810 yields 3.50 AA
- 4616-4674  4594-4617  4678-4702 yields -1.02 AA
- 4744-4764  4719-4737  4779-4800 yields -0.02 AA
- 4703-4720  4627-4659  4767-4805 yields 0.98 AA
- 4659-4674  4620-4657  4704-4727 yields 0.46 AA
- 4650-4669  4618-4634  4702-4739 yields 0.32 AA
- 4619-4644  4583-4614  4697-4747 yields -1.12 AA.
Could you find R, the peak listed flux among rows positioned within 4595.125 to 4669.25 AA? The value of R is 9.19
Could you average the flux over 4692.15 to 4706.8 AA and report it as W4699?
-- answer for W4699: 7.18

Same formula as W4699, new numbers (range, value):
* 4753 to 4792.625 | 7.7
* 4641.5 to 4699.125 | 7.51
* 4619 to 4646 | 7.86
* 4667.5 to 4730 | 7.45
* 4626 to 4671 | 7.65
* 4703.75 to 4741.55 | 7.49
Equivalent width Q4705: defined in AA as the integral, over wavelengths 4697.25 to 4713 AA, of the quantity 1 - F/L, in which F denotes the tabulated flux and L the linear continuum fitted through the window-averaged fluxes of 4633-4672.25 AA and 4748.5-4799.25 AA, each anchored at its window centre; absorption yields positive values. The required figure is 1.4 AA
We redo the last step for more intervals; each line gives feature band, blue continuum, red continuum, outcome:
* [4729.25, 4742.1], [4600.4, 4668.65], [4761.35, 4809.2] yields 0.35 AA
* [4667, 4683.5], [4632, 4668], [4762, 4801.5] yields 0.24 AA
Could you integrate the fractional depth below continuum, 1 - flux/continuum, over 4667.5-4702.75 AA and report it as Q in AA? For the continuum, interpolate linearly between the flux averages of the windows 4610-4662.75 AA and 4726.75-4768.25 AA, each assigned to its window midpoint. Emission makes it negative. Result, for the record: 1.4 AA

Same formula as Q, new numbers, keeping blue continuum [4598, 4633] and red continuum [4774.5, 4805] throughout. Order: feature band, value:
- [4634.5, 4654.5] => 0.8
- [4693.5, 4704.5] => 1.3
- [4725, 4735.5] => 0.7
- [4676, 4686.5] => 0.7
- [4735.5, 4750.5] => 0.4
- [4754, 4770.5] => 0.8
